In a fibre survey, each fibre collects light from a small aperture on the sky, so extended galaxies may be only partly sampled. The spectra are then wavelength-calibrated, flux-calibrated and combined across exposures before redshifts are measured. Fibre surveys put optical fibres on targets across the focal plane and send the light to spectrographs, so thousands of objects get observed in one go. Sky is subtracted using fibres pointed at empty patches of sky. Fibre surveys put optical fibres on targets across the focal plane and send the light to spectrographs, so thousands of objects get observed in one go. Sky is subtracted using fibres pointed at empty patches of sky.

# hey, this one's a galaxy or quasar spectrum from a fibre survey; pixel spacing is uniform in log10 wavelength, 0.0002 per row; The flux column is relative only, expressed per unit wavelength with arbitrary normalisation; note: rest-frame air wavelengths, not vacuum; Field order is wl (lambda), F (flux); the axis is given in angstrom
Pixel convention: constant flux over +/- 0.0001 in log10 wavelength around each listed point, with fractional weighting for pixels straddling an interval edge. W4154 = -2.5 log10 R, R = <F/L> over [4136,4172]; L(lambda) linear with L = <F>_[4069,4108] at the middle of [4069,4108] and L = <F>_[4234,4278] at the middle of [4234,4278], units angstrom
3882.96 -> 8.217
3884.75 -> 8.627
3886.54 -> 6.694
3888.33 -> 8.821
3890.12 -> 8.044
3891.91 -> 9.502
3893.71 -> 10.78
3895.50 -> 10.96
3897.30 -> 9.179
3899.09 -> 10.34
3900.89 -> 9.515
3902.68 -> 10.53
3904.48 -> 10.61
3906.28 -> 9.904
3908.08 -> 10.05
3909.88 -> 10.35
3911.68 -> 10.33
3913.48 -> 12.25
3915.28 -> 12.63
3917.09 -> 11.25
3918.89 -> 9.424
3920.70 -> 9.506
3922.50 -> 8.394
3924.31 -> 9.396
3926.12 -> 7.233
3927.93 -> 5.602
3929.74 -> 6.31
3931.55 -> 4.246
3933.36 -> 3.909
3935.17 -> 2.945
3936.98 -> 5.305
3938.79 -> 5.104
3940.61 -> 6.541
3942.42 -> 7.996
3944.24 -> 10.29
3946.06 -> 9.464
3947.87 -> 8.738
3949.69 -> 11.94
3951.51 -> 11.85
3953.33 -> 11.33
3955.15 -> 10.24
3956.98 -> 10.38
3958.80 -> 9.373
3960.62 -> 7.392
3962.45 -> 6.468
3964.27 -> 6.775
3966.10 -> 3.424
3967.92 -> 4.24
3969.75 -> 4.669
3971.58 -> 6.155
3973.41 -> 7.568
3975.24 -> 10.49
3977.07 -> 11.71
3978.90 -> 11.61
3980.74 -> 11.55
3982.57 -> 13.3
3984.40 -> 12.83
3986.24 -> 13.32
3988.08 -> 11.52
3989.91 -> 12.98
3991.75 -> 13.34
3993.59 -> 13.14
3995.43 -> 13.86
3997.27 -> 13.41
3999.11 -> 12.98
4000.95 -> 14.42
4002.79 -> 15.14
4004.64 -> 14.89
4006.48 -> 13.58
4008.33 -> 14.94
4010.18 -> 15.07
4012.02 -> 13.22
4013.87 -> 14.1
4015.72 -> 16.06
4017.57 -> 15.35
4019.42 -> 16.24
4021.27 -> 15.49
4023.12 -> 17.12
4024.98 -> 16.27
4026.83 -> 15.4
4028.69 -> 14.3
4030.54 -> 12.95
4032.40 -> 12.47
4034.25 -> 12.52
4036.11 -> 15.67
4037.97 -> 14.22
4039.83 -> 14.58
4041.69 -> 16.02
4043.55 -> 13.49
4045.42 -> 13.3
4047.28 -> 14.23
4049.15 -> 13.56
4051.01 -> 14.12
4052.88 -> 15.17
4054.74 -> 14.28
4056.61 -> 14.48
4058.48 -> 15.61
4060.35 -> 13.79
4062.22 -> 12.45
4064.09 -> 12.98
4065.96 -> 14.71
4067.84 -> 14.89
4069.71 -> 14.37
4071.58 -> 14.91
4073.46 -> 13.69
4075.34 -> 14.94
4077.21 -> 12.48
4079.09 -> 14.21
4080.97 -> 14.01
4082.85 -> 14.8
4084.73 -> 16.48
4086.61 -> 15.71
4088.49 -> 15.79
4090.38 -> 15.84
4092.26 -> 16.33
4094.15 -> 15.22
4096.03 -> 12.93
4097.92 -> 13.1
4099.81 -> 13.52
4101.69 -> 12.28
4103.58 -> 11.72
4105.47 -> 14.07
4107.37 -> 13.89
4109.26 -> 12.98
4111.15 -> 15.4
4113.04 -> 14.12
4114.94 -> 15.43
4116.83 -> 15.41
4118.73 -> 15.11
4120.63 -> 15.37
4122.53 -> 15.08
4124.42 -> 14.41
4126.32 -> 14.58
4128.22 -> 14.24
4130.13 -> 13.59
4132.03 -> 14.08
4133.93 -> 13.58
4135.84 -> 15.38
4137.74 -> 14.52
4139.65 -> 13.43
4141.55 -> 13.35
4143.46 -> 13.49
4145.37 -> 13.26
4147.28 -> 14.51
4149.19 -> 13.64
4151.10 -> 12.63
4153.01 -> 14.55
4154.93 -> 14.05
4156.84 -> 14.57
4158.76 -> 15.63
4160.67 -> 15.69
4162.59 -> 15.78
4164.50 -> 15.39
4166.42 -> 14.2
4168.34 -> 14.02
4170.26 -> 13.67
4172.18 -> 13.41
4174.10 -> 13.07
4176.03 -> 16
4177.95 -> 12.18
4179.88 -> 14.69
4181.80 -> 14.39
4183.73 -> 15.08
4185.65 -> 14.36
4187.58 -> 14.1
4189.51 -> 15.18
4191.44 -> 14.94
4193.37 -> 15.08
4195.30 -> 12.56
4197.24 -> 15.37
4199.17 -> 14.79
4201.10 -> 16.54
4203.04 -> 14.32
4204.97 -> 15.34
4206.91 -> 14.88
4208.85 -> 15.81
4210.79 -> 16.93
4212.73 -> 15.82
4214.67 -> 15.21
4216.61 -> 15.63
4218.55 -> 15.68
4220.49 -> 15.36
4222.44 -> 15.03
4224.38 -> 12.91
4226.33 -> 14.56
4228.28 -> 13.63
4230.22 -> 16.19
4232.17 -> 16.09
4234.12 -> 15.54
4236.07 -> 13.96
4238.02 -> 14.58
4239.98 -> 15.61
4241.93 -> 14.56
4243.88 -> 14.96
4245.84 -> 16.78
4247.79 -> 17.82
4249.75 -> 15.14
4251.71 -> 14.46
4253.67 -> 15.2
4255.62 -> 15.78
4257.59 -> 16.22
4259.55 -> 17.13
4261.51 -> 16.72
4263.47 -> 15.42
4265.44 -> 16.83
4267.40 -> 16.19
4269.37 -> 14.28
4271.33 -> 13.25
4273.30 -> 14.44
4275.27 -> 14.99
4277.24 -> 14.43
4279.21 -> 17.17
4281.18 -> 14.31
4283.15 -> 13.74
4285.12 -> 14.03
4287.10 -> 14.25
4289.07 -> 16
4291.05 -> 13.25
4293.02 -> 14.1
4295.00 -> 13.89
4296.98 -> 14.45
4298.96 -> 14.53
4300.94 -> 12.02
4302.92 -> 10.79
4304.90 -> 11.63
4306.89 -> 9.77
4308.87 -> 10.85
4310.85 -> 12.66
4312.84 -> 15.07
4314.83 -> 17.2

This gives 0.04 mag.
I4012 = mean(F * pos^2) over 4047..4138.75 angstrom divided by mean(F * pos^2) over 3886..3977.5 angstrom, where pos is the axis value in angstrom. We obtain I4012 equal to 1.8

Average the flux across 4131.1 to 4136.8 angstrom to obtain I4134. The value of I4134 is 14.4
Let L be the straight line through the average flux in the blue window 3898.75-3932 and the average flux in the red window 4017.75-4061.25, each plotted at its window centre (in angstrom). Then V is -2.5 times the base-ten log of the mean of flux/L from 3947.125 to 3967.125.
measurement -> 0.24 mag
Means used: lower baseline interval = 9.41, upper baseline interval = 14.6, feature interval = 8.87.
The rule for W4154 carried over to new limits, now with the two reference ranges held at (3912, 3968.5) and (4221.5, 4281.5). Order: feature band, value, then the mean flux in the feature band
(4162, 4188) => -0.06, 14.3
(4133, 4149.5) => -0.09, 13.9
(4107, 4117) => -0.20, 14.5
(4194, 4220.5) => -0.07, 15.3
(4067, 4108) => -0.24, 14.3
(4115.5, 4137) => -0.18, 14.6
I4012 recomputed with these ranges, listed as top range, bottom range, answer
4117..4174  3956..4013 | 1.39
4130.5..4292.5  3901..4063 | 1.45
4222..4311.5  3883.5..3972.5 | 2.03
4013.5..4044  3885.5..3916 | 1.58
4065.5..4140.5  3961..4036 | 1.22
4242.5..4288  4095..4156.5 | 1.17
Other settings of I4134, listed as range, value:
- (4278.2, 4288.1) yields 14.7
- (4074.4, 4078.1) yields 13.7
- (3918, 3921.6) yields 9.46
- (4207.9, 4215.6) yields 15.9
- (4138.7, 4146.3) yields 13.4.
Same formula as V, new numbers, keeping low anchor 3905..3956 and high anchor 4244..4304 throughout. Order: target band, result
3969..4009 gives -0.24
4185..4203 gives -0.10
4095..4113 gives -0.13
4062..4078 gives -0.24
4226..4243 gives -0.06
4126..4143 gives -0.14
